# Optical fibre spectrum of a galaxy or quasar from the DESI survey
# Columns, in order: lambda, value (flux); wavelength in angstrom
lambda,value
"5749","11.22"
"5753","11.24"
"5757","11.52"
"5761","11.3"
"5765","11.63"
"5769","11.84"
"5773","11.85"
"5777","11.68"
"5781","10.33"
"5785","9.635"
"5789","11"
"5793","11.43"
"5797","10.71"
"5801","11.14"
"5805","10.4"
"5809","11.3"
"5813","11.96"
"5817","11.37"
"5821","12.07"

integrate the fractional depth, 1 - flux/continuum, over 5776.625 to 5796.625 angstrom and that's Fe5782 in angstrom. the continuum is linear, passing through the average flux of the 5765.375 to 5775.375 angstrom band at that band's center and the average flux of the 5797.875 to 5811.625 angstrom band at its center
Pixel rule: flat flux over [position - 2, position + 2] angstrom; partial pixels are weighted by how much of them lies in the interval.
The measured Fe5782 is 1.2 angstrom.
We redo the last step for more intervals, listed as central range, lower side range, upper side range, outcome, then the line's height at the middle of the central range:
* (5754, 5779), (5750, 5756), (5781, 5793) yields -1.48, 11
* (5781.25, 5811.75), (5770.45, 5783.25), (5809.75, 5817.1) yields 1.84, 11.5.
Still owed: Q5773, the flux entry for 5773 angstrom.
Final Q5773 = 11.85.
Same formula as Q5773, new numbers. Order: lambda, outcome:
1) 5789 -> 11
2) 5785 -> 9.635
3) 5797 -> 10.71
